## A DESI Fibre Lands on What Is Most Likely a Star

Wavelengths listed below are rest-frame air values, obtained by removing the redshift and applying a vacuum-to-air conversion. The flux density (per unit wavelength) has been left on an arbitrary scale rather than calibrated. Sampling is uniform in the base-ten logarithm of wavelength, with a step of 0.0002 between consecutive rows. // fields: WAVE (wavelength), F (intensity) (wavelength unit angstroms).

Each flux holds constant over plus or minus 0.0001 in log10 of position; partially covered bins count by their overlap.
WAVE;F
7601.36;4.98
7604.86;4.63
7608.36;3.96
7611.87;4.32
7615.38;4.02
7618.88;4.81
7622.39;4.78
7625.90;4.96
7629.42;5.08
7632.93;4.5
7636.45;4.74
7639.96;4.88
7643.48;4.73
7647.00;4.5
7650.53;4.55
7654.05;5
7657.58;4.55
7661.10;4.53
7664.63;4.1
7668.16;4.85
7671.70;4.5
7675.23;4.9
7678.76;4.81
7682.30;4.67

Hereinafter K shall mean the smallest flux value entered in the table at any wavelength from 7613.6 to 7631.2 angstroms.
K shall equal 4.02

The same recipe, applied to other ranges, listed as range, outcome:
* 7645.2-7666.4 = 4.1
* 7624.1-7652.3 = 4.5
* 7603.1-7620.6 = 3.96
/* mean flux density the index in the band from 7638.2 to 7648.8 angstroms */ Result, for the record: 4.7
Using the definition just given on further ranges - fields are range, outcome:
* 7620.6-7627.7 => 4.87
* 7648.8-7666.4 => 4.55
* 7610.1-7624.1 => 4.48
